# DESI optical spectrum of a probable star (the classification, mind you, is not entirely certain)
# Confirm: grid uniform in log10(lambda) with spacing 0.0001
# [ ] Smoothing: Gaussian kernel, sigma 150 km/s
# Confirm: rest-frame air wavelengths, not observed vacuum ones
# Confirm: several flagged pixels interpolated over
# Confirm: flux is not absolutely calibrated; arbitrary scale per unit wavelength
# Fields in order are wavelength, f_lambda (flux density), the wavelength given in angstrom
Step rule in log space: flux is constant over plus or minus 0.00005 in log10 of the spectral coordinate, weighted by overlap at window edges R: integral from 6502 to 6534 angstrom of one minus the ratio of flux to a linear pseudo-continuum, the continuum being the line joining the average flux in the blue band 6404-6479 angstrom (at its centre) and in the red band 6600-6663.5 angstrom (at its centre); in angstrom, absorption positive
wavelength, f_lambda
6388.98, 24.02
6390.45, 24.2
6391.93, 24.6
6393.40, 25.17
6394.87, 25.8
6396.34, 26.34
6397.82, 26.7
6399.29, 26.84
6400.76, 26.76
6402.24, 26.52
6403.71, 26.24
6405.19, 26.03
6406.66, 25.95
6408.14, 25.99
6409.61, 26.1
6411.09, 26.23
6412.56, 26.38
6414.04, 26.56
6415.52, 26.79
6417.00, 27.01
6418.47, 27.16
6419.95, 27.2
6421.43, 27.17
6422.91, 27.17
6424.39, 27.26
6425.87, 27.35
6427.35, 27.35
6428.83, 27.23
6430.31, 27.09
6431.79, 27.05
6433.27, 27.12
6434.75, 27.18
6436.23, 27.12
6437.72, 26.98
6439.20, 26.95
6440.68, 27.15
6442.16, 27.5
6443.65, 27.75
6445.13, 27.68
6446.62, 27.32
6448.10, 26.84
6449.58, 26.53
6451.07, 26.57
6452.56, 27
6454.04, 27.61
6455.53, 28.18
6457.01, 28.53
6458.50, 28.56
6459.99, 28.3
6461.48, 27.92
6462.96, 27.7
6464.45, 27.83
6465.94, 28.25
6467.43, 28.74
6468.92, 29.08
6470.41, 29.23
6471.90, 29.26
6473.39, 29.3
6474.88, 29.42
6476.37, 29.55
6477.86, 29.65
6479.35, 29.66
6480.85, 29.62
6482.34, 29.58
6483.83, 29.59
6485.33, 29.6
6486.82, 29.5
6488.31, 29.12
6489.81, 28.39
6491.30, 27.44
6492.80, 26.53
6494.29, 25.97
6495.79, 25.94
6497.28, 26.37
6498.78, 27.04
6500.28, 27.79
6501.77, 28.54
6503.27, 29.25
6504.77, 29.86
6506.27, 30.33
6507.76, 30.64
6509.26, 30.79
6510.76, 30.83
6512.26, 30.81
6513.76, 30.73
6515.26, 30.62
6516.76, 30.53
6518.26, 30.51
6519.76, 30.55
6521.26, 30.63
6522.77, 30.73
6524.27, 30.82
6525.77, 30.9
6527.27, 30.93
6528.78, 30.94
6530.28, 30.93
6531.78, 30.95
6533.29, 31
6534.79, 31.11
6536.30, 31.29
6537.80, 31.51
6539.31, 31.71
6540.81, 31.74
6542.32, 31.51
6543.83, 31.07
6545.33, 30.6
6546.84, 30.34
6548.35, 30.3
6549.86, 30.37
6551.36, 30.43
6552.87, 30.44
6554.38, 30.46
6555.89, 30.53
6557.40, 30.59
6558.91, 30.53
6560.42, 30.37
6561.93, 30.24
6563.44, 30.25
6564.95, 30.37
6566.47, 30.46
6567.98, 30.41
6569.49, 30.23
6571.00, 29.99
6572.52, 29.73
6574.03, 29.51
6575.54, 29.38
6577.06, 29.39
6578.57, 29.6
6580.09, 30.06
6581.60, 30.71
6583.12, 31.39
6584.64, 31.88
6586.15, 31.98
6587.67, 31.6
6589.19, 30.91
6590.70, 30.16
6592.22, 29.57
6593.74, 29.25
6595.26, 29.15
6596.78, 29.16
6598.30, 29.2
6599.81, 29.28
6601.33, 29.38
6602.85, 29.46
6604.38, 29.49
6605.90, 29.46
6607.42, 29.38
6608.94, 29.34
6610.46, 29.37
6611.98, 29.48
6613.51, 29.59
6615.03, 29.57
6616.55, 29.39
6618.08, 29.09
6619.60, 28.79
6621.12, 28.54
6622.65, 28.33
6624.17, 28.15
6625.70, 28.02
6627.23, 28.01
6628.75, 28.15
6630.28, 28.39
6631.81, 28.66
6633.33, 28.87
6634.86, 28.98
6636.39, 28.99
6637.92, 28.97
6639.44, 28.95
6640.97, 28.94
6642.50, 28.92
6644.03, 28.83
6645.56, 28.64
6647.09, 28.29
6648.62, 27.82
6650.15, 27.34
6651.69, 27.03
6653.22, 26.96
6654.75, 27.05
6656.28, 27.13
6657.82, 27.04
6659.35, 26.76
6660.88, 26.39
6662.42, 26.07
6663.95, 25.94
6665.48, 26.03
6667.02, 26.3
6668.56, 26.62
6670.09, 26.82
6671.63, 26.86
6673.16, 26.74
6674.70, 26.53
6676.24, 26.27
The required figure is -3.1 angstrom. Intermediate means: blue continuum 27.5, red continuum 28.4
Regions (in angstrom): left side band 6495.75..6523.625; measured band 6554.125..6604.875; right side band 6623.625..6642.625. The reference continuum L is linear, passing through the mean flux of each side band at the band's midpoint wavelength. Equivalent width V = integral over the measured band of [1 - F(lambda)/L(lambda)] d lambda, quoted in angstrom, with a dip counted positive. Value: -1.83 angstrom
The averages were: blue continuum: 29.7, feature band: 30.1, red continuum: 28.6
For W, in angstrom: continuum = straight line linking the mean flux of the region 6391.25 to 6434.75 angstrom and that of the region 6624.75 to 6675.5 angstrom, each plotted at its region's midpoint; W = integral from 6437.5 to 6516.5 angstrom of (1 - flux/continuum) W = -4.81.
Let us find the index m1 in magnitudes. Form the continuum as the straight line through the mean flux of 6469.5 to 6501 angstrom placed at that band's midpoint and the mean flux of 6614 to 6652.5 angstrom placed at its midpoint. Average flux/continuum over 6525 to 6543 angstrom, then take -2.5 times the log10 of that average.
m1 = -0.098 mag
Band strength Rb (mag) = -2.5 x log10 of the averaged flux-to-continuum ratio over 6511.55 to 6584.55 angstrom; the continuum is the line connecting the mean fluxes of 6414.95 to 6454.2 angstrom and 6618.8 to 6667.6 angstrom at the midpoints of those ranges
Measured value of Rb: -0.11 mag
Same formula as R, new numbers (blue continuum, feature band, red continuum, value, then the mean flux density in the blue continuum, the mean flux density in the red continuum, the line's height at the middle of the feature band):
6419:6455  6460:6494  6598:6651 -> -1.58 angstrom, 27.2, 28.9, 27.5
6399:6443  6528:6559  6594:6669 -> -3.55 angstrom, 26.8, 28.3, 27.7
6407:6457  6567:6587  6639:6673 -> -2.30 angstrom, 27.1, 27.3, 27.2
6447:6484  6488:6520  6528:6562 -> 0.68 angstrom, 28.5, 30.8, 29.6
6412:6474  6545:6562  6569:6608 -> -0.61 angstrom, 27.5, 30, 29.4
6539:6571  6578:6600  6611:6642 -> -0.41 angstrom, 30.6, 28.8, 29.7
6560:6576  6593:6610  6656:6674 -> -0.27 angstrom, 30.1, 26.5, 28.9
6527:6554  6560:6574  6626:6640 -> 0.05 angstrom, 30.9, 28.6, 30.3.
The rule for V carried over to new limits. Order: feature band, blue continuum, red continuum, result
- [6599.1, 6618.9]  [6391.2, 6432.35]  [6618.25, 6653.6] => -0.86 angstrom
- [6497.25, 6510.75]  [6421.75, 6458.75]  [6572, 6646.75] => -0.53 angstrom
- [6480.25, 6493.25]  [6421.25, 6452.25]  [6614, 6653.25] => -0.64 angstrom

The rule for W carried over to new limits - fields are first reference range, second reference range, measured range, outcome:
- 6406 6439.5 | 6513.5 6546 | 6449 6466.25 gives 0.3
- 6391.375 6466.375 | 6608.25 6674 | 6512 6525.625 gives -1.6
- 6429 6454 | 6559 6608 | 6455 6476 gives -0.7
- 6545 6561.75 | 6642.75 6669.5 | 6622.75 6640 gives -0.4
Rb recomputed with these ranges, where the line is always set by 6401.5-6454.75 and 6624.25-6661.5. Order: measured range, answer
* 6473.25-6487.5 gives -0.090 mag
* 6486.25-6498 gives -0.005 mag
